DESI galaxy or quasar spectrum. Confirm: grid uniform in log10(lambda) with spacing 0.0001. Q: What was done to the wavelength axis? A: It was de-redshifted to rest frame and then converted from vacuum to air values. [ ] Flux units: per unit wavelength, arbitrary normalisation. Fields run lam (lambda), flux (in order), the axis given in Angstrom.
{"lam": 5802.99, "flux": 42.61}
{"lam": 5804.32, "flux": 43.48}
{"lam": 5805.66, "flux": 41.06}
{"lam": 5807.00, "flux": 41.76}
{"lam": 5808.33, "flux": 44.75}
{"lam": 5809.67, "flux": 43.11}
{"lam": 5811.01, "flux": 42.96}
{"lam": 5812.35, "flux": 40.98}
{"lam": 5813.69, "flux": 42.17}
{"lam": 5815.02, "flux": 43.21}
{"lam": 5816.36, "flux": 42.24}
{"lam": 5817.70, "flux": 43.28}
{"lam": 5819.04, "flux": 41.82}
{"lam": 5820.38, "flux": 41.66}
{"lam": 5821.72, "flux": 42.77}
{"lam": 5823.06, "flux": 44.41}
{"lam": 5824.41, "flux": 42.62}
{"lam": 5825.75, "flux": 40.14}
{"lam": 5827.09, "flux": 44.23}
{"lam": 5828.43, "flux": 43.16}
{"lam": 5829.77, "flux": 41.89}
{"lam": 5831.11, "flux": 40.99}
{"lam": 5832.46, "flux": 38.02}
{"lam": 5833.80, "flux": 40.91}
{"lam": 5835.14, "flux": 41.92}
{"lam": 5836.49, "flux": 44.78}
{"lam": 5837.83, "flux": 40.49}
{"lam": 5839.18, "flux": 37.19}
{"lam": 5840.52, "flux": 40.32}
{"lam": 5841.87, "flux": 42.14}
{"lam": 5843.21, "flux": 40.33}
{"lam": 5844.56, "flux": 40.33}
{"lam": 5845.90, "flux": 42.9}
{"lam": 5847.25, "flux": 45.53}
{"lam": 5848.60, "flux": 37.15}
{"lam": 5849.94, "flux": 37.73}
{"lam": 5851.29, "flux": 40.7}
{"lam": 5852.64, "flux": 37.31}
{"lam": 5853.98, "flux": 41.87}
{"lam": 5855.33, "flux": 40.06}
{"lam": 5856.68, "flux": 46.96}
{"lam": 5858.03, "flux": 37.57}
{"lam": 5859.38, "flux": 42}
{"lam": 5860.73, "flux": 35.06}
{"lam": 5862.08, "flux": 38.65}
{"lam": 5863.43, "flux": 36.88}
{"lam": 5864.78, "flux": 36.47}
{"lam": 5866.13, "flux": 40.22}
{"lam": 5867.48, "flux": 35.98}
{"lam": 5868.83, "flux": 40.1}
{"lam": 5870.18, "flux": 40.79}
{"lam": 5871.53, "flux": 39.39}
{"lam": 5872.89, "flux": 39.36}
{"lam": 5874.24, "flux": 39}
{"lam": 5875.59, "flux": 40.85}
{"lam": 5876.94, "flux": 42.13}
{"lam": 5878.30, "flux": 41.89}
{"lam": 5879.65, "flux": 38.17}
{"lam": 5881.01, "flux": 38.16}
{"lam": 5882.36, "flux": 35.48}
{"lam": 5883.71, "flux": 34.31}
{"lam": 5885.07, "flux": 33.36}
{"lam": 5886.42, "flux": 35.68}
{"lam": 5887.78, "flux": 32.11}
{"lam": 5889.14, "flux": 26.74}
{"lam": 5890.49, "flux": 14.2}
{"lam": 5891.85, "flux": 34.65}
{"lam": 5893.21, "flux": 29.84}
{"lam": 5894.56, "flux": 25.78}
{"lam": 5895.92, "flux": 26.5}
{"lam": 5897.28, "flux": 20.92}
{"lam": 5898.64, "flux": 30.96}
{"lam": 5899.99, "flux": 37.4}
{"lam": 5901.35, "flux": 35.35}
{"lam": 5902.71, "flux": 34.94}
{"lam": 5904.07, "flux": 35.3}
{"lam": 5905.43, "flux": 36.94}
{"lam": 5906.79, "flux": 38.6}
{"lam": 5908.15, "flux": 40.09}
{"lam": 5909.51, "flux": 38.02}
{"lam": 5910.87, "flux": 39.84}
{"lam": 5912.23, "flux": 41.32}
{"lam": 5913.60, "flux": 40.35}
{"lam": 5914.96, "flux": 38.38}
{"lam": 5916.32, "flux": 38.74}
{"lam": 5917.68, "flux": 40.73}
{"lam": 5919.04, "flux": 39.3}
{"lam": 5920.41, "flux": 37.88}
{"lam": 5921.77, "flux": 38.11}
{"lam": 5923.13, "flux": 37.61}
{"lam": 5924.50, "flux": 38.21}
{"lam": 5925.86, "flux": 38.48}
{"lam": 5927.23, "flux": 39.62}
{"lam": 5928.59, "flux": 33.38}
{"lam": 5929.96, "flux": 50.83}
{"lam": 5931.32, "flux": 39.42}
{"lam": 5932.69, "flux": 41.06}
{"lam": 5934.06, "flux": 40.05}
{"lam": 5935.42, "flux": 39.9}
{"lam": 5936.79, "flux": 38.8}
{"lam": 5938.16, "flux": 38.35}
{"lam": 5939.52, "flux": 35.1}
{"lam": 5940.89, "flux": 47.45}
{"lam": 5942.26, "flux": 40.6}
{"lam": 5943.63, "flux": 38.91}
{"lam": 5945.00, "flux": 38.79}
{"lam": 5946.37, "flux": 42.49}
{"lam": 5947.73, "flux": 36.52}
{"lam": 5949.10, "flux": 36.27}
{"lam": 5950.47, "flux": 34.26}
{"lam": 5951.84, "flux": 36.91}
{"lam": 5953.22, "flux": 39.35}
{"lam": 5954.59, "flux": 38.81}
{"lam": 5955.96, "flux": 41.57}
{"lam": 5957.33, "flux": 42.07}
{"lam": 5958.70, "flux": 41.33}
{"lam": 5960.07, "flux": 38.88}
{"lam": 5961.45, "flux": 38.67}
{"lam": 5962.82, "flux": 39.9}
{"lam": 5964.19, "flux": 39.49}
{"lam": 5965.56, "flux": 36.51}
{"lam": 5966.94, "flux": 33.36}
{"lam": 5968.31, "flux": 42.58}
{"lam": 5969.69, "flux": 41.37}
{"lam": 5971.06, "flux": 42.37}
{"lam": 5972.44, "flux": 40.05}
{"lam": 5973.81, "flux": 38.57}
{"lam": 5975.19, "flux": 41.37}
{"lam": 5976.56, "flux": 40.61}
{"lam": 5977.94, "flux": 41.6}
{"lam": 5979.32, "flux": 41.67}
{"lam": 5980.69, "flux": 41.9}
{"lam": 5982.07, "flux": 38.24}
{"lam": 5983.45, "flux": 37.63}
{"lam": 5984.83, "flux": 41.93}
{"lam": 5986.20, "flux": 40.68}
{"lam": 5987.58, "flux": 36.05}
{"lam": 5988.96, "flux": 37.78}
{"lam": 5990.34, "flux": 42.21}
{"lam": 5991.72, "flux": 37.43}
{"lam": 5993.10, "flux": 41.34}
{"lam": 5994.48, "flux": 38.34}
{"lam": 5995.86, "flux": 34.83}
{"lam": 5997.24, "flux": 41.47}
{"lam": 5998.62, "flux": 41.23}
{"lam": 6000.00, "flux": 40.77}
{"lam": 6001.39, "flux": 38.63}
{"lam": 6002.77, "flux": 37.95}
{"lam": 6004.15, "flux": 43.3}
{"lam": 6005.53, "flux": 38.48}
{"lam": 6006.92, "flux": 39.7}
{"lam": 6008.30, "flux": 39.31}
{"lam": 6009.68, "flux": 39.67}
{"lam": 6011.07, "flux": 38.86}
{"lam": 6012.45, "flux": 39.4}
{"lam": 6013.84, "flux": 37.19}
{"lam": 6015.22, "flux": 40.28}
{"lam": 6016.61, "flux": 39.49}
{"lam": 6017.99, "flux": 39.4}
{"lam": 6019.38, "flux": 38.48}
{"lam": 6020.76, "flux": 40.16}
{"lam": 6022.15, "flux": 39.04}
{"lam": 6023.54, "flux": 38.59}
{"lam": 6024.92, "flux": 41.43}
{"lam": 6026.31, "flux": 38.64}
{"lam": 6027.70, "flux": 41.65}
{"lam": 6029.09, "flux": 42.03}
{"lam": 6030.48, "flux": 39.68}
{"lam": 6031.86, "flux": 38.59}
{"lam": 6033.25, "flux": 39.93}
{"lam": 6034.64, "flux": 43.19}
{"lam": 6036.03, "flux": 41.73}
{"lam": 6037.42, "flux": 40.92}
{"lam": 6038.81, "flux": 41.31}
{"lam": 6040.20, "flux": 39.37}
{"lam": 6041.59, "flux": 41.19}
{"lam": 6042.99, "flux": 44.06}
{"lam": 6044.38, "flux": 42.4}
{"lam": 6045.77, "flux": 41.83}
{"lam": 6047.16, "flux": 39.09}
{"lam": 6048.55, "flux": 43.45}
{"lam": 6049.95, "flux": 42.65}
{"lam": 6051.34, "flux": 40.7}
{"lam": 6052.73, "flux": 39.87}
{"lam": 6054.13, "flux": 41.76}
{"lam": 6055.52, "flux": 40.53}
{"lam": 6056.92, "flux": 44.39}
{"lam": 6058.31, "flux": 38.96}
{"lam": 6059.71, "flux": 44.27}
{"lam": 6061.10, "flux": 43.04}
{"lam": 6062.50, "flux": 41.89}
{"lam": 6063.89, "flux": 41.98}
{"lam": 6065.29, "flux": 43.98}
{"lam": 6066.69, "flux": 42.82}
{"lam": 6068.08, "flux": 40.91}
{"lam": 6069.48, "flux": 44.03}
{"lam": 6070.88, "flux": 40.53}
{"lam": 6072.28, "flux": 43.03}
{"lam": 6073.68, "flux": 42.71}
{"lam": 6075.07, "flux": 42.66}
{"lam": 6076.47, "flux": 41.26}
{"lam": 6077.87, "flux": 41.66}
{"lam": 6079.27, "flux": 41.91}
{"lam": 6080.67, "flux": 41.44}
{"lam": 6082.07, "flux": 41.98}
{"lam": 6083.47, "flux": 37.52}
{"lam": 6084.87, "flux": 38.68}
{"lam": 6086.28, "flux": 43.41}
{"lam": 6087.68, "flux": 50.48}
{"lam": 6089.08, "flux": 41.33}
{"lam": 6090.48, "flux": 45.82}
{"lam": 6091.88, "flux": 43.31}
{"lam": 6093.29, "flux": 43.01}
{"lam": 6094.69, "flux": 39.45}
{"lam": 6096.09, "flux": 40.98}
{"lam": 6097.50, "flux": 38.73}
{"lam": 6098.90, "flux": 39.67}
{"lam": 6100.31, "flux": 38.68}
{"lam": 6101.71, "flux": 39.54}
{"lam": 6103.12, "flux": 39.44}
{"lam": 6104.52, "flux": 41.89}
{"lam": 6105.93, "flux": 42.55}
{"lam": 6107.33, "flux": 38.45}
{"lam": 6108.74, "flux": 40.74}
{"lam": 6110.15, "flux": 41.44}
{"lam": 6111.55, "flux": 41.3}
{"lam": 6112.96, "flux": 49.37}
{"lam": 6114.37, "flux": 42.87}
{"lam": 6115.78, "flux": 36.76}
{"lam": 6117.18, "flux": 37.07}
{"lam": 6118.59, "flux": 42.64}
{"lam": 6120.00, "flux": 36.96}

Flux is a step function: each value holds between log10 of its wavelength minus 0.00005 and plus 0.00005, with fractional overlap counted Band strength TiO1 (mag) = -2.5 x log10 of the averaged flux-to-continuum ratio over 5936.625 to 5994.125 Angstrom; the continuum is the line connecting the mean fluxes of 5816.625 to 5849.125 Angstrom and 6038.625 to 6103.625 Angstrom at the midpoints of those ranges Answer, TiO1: 0.058 mag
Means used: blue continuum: 41.6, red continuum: 41.7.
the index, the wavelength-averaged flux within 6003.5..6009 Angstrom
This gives 40.2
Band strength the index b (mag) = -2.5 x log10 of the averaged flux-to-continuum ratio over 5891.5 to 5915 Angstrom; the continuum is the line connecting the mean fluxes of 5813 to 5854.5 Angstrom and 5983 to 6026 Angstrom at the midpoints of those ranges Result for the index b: 0.17 mag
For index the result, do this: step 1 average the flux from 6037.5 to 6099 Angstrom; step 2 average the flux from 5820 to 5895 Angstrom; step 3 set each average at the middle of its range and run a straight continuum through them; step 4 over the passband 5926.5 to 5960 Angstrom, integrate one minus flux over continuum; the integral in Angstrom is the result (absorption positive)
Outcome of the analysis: 0.3 Angstrom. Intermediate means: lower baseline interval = 38.6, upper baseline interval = 41.9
